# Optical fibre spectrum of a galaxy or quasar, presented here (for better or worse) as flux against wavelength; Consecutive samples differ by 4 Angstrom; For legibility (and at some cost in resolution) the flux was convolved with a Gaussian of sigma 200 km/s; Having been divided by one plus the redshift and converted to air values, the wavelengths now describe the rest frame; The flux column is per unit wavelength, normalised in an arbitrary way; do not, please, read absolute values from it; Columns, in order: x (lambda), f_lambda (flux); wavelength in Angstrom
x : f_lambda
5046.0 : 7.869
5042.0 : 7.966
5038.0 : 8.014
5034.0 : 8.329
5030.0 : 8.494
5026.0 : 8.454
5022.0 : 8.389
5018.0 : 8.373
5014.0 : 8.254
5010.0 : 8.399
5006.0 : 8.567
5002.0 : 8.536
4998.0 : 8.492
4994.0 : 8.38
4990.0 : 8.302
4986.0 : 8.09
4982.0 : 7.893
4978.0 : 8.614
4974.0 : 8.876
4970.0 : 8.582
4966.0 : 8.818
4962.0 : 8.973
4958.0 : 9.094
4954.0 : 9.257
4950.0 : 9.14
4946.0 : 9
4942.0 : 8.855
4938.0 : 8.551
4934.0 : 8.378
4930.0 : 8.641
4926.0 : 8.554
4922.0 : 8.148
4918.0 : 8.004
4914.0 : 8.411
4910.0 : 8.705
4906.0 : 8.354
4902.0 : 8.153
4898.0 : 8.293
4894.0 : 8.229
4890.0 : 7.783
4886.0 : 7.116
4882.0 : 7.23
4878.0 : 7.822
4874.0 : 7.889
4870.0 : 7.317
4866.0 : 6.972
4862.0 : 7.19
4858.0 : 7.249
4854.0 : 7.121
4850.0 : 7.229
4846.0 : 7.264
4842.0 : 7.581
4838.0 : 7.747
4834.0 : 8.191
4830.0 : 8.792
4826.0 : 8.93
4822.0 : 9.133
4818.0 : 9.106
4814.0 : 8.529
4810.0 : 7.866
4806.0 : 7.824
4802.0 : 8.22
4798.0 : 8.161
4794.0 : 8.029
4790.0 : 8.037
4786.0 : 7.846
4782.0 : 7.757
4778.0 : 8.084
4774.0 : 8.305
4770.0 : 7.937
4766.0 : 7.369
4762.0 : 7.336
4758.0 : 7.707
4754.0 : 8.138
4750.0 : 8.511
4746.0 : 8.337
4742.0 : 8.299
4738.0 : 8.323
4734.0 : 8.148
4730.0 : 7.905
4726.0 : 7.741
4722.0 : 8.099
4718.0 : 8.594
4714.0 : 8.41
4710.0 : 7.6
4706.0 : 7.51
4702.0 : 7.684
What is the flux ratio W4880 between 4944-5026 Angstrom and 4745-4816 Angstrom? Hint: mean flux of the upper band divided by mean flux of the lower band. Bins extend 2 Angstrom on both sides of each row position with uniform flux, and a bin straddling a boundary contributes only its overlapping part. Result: 1.08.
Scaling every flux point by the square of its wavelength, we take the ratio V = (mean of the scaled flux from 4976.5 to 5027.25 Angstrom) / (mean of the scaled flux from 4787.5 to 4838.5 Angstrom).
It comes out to 1.08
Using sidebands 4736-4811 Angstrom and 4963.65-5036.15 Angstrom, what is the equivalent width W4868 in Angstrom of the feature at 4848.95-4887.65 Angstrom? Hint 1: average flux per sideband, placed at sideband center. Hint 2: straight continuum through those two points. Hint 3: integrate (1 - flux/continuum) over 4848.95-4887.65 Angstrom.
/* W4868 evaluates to 4.1 Angstrom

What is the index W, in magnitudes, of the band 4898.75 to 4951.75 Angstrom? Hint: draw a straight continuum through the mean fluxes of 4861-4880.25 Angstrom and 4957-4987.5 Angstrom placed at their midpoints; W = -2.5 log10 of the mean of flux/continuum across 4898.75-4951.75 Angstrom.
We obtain -0.06 mag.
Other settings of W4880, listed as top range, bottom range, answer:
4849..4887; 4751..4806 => 0.92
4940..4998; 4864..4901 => 1.14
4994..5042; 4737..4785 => 1.05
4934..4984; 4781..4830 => 1.06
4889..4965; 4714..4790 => 1.07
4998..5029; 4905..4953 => 0.98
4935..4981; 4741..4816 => 1.11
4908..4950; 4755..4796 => 1.09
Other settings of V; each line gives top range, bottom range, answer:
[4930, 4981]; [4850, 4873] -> 1.27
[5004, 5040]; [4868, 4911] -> 1.12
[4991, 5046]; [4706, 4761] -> 1.16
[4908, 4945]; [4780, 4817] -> 1.11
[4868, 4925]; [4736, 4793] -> 1.05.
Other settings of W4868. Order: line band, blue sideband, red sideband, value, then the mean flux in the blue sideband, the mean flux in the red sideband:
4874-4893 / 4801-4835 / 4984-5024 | 2.0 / 8.53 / 8.38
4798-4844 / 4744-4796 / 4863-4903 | -3.1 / 7.95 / 7.66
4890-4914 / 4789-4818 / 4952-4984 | 0.6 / 8.17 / 8.76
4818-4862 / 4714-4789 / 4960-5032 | 1.3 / 8.03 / 8.47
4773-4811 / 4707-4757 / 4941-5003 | 1.3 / 8.15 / 8.68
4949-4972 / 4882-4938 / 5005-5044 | -2.0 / 8.19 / 8.32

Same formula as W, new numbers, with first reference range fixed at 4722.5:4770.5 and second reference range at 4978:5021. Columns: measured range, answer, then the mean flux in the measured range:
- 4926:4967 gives -0.07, 8.86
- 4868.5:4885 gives 0.09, 7.54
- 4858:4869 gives 0.14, 7.13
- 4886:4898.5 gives 0.04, 7.92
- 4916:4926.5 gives 0.01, 8.19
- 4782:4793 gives 0.02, 7.92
